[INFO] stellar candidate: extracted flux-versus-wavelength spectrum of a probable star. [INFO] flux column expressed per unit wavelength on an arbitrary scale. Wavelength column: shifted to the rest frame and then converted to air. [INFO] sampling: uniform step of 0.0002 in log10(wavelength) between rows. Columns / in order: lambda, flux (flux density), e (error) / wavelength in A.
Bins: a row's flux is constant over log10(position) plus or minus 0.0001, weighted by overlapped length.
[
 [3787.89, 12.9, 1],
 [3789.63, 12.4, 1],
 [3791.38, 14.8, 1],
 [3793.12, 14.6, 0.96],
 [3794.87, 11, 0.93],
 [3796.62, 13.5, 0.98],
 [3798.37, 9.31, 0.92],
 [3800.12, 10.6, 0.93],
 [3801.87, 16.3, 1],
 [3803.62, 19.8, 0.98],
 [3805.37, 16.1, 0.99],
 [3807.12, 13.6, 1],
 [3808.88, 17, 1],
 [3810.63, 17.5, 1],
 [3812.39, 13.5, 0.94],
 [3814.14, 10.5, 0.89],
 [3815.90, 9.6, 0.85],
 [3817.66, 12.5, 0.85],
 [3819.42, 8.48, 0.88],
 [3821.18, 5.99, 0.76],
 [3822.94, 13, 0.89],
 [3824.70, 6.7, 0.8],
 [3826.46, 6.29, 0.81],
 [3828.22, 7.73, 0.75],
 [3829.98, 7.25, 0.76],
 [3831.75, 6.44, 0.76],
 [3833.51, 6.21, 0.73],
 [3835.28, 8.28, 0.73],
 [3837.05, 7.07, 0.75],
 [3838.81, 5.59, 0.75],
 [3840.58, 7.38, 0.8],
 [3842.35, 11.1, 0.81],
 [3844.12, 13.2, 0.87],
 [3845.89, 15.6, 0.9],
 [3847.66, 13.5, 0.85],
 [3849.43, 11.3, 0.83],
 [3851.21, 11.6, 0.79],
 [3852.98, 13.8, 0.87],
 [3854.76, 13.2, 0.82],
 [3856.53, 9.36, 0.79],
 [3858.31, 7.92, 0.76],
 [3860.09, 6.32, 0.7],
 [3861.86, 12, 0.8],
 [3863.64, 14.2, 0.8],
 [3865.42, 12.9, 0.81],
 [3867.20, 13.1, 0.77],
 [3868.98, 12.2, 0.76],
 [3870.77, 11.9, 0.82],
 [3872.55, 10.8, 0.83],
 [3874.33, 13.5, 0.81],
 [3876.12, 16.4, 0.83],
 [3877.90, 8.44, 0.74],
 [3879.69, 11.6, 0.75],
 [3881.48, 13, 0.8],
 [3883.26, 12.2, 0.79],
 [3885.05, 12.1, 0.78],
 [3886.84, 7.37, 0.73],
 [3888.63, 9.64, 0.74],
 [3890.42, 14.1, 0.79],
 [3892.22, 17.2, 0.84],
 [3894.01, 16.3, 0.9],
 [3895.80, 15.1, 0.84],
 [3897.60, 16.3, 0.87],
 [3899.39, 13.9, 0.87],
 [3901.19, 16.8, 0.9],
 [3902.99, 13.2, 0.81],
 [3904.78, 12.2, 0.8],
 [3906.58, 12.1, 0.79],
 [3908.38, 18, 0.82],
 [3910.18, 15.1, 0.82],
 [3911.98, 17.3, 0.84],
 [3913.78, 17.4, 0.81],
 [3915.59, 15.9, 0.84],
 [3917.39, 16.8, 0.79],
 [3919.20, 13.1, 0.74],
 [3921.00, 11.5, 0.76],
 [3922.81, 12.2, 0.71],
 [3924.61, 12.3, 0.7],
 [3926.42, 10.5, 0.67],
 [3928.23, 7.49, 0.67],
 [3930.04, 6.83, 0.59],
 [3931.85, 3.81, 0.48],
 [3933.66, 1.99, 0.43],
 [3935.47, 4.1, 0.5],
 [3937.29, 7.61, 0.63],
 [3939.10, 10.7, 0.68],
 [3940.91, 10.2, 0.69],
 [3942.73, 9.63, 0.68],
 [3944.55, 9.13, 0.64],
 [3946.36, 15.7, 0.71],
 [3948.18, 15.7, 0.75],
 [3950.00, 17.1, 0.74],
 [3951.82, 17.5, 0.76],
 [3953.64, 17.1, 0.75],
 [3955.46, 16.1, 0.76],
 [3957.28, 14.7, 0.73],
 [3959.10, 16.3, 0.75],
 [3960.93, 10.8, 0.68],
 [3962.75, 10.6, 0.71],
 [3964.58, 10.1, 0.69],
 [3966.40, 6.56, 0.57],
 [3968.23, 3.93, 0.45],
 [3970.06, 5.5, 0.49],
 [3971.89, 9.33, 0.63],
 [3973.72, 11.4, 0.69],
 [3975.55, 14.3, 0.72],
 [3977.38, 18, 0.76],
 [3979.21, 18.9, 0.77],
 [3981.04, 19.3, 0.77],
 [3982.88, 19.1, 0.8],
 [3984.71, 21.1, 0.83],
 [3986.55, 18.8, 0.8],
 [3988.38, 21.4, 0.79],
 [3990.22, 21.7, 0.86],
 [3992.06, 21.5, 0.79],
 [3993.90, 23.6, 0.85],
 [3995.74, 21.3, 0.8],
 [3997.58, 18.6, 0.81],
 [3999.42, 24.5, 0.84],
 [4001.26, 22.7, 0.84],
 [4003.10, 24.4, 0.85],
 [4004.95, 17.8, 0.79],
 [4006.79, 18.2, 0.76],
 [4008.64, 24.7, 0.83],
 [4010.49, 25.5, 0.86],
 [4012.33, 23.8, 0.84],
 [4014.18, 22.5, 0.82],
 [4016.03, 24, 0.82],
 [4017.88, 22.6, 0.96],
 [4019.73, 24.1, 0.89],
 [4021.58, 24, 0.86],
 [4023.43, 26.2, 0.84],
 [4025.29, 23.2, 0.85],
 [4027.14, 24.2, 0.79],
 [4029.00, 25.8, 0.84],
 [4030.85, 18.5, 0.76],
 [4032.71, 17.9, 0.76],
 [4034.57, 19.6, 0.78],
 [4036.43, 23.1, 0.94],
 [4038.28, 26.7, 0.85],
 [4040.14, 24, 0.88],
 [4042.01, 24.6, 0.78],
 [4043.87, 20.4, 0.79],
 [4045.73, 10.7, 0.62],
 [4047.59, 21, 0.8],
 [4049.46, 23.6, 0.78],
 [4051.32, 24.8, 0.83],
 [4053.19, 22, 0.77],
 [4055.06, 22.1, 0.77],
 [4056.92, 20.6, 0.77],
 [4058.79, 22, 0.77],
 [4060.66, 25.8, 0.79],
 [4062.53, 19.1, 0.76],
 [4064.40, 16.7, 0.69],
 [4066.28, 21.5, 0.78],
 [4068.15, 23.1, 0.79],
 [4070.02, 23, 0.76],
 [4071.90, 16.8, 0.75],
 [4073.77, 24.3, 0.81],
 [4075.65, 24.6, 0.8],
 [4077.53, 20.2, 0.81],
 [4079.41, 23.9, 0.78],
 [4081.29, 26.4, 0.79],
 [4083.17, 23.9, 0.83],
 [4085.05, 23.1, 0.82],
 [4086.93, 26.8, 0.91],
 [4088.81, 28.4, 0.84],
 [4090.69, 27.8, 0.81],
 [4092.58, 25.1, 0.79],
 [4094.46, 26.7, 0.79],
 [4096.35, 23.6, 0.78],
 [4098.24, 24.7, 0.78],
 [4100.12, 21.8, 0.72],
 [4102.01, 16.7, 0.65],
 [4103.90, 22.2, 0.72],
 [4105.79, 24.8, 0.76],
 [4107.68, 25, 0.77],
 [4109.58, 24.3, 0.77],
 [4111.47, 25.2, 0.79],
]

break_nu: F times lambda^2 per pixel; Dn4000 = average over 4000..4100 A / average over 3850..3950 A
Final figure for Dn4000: 2.04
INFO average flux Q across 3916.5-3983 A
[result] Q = 11.7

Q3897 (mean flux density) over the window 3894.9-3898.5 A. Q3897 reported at 15.7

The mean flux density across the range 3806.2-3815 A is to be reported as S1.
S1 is 14.4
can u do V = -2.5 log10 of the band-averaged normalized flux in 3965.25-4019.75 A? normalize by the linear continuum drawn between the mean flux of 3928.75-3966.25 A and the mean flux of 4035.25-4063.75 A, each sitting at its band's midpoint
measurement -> -0.17 mag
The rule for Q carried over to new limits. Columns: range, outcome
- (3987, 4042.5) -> 22.6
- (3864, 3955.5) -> 12.6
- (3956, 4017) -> 17.7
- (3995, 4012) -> 22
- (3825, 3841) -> 6.9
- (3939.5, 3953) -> 13.5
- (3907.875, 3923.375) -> 15.2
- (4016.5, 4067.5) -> 22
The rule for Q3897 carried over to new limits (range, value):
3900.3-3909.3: 14.5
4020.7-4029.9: 24.7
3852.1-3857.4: 12.1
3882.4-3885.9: 12.1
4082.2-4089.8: 25.6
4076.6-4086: 23.5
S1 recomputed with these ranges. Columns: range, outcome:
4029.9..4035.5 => 18.7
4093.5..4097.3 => 25.1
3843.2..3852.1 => 13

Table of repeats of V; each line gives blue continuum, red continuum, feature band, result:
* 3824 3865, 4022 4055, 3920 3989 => 0.351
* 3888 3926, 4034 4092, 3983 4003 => -0.135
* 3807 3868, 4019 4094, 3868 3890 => 0.103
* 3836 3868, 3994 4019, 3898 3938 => 0.296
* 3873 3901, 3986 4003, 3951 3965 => 0.299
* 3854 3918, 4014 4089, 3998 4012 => -0.131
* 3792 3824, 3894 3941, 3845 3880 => 0.047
